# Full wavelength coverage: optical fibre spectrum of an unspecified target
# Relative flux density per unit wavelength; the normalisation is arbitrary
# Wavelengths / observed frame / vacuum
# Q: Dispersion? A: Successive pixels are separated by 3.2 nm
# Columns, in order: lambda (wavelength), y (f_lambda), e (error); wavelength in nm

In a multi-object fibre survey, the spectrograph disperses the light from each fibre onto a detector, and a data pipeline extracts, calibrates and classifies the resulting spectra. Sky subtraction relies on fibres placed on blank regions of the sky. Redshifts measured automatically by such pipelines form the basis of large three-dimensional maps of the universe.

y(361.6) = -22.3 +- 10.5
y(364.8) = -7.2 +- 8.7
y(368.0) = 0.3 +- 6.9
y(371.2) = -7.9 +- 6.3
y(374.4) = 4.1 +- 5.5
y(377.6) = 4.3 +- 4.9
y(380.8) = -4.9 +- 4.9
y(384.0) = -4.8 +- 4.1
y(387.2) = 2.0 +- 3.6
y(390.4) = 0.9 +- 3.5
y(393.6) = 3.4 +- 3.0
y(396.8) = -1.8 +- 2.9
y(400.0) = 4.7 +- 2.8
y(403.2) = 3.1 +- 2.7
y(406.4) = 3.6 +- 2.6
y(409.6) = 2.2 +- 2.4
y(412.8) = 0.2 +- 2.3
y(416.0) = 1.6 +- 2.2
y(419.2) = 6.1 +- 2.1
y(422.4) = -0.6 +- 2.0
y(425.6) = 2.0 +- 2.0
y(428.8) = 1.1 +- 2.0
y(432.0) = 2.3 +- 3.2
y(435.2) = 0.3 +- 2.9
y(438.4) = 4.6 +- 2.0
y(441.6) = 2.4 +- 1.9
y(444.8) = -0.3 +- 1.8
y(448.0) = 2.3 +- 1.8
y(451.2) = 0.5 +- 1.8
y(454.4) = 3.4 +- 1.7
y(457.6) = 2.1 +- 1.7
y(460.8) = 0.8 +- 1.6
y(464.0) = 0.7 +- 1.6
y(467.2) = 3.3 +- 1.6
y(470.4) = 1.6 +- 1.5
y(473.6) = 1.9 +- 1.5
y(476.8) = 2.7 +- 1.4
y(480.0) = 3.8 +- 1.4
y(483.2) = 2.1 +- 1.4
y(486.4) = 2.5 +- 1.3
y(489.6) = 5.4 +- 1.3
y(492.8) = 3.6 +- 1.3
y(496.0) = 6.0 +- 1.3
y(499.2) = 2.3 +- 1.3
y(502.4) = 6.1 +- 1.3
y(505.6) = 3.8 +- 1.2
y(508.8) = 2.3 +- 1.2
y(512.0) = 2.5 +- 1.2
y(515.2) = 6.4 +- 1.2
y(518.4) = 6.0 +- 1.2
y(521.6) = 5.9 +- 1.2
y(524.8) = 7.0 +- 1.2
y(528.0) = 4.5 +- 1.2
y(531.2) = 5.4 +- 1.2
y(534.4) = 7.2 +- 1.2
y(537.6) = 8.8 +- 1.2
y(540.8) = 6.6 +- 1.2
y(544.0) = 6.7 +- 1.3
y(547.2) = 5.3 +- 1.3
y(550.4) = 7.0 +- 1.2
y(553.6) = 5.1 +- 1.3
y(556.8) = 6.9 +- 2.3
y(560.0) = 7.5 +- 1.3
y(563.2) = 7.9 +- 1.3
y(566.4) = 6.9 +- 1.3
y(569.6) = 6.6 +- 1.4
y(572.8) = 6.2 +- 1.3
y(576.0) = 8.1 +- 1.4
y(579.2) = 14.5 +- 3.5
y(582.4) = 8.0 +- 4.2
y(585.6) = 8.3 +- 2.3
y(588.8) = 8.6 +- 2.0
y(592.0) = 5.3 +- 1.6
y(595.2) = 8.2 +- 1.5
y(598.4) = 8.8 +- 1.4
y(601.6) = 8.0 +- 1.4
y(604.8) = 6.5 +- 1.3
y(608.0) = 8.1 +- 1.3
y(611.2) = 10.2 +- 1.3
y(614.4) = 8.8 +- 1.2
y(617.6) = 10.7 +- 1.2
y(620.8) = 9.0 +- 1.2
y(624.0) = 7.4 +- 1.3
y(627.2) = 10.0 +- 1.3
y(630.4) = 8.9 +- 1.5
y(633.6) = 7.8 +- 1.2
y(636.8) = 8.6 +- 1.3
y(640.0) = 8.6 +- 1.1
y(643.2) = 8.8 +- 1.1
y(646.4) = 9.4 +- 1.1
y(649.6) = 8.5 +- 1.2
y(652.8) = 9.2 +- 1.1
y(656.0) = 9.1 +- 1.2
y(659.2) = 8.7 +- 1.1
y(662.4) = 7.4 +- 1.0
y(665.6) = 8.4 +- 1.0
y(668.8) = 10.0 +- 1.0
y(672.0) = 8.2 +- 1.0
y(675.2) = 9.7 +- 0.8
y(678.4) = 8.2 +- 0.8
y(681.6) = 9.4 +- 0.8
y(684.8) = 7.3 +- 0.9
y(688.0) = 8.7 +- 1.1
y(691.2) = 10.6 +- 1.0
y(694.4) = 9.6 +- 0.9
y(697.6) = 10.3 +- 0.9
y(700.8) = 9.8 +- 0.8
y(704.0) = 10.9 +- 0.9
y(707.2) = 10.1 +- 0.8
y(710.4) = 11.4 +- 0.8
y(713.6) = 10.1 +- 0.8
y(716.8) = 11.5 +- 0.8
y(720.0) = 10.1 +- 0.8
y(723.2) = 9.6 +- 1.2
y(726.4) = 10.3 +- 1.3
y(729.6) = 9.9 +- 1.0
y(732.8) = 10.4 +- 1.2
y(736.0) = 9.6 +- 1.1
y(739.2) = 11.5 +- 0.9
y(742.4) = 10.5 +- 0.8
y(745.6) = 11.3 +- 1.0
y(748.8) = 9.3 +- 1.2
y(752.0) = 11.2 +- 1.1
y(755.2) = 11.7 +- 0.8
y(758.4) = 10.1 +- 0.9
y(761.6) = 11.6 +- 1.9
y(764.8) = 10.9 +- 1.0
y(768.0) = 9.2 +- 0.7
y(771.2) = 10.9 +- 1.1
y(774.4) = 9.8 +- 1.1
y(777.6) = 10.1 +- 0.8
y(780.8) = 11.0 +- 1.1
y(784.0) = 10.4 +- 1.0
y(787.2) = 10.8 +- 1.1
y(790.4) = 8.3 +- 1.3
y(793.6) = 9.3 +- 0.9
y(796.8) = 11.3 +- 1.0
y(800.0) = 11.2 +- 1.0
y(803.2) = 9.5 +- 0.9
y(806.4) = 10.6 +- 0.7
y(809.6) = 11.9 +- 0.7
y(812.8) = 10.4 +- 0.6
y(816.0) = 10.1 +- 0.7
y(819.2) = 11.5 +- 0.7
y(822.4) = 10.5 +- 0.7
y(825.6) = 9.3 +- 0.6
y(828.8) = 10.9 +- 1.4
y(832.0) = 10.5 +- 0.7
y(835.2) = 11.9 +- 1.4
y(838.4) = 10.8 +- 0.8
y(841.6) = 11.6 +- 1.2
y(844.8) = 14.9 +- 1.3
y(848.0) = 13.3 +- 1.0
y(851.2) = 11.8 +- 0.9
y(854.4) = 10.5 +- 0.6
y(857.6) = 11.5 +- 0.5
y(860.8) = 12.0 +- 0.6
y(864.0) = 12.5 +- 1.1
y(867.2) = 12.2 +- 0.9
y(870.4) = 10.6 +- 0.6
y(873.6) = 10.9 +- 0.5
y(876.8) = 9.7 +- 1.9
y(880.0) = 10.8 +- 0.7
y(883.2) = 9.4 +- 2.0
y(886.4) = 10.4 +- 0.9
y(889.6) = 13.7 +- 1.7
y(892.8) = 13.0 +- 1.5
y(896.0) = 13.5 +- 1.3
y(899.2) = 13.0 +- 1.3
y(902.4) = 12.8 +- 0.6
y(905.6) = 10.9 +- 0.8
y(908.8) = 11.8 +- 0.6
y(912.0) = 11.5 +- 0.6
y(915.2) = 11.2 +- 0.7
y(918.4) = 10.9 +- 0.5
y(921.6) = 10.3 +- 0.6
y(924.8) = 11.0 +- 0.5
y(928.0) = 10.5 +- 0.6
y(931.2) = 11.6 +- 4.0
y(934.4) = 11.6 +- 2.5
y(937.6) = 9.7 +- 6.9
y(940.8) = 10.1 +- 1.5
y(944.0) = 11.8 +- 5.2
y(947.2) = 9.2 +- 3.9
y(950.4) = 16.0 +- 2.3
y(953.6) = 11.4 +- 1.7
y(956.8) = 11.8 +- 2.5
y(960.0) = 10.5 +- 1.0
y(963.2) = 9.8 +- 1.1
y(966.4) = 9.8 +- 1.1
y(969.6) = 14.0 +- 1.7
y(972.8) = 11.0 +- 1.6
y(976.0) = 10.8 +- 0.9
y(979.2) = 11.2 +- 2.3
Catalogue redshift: 0.286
